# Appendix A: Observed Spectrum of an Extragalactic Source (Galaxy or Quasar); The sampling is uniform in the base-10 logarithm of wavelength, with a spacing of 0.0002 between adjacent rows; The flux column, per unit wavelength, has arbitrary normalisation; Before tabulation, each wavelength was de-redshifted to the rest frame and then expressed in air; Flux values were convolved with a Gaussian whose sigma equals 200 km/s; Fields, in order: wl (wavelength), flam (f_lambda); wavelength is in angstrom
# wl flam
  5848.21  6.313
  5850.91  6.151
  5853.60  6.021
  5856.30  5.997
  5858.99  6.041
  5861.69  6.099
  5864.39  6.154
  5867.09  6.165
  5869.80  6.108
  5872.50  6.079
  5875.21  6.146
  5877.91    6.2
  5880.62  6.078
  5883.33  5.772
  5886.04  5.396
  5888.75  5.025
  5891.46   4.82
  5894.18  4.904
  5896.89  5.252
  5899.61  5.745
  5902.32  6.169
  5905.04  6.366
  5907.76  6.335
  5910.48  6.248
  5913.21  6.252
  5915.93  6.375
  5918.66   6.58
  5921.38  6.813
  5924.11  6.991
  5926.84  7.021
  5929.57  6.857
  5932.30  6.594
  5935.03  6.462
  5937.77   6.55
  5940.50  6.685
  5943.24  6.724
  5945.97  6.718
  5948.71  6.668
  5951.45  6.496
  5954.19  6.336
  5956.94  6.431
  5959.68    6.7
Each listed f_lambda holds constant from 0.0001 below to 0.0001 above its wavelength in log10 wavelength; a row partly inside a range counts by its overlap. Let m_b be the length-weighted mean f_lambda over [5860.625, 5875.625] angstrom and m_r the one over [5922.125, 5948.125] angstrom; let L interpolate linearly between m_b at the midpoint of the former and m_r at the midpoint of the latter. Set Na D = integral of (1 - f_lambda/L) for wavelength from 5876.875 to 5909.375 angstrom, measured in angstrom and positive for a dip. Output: 3.5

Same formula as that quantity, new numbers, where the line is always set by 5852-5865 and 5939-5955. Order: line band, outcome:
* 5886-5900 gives 2.6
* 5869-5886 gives 0.5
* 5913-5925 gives -0.3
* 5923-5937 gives -0.6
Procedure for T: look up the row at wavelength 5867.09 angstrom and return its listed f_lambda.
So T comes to 6.165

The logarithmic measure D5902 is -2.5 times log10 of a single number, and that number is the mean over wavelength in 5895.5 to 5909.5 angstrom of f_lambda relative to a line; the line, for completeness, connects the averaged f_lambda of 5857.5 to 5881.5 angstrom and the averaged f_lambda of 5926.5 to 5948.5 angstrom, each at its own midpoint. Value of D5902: 0.07 mag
